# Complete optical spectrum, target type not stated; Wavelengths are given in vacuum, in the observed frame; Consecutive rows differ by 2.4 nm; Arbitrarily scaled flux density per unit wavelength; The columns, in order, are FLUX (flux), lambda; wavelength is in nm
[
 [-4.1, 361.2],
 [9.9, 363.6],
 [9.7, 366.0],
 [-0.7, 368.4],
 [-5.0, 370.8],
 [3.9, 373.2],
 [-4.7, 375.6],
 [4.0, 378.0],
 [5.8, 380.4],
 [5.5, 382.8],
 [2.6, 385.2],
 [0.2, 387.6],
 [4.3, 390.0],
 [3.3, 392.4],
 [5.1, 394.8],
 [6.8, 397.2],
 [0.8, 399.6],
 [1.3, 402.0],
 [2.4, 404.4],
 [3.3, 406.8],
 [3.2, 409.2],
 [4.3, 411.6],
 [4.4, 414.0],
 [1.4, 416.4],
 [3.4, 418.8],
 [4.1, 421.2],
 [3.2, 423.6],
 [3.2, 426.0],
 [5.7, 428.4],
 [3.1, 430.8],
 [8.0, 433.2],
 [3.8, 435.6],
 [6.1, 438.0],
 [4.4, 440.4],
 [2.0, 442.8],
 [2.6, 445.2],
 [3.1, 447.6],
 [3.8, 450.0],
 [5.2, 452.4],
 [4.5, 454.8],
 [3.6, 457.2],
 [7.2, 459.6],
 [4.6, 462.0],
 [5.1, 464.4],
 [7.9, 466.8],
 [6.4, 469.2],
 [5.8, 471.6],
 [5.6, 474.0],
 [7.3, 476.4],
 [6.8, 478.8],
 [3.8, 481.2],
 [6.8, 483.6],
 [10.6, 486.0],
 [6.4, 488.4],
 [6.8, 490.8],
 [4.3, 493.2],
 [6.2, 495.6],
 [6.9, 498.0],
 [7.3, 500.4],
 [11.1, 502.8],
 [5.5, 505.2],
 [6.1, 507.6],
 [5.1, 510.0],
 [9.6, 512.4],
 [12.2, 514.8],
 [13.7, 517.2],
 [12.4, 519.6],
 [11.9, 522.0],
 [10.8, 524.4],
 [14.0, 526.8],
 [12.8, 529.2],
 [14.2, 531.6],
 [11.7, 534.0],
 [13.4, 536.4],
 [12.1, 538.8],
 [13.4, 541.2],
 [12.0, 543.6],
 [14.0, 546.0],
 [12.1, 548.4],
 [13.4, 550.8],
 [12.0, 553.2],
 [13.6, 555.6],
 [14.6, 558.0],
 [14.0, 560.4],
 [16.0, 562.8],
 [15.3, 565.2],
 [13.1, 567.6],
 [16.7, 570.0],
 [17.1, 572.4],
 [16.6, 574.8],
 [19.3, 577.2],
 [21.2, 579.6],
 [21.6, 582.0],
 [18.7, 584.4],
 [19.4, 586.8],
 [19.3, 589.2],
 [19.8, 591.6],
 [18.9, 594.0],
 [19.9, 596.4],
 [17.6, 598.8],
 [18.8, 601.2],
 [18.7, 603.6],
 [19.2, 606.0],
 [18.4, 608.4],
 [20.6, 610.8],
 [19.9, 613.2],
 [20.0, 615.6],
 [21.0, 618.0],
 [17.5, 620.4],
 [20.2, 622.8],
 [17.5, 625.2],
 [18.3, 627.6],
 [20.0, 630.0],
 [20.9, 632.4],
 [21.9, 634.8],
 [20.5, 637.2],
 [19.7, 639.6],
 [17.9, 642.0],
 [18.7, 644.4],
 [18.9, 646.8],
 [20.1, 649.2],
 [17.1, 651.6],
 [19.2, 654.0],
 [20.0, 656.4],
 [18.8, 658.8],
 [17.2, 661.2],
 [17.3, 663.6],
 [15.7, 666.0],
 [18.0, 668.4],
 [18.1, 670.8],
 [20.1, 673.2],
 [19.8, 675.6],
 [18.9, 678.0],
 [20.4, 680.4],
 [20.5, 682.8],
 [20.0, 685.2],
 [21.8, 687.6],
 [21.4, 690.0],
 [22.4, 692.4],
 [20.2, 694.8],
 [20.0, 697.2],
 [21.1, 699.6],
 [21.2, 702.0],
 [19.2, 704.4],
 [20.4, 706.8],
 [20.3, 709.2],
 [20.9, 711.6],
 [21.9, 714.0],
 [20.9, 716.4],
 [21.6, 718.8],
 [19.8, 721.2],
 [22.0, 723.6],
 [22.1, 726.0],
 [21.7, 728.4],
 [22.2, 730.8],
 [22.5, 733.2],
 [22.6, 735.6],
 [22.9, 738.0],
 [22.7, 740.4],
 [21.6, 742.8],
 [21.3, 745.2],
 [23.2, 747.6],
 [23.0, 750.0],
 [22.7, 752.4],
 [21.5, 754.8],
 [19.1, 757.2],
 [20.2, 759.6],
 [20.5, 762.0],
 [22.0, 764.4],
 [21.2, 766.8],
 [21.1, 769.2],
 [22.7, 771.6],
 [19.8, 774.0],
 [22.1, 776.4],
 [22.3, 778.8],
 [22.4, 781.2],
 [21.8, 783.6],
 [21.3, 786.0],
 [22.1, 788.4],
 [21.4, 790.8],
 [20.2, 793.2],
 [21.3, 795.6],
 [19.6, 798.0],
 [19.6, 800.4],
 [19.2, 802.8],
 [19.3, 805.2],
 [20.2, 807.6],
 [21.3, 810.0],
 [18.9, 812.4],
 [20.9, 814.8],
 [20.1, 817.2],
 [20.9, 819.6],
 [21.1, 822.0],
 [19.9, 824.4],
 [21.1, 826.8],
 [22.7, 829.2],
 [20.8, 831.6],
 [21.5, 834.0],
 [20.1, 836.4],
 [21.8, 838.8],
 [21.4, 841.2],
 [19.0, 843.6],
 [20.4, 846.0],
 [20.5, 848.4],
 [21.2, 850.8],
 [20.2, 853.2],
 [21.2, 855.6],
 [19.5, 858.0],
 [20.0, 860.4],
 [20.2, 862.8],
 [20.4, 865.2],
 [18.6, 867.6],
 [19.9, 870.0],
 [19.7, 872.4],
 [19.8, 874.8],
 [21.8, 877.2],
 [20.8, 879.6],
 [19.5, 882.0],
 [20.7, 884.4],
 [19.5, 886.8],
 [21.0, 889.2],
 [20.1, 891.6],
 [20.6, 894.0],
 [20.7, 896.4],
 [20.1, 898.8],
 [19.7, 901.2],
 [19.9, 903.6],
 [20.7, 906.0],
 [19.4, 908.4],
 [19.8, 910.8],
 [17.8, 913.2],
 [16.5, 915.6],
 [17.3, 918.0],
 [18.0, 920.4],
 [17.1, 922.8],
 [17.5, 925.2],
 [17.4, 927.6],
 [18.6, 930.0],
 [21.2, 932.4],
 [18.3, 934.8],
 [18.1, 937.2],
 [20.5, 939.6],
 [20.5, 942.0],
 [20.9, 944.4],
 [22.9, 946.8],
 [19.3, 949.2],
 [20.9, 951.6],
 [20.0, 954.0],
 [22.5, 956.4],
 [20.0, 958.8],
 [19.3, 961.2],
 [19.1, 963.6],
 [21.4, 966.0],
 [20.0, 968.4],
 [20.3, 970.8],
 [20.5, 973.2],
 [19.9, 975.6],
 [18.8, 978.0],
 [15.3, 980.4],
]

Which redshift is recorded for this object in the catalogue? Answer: 0.29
